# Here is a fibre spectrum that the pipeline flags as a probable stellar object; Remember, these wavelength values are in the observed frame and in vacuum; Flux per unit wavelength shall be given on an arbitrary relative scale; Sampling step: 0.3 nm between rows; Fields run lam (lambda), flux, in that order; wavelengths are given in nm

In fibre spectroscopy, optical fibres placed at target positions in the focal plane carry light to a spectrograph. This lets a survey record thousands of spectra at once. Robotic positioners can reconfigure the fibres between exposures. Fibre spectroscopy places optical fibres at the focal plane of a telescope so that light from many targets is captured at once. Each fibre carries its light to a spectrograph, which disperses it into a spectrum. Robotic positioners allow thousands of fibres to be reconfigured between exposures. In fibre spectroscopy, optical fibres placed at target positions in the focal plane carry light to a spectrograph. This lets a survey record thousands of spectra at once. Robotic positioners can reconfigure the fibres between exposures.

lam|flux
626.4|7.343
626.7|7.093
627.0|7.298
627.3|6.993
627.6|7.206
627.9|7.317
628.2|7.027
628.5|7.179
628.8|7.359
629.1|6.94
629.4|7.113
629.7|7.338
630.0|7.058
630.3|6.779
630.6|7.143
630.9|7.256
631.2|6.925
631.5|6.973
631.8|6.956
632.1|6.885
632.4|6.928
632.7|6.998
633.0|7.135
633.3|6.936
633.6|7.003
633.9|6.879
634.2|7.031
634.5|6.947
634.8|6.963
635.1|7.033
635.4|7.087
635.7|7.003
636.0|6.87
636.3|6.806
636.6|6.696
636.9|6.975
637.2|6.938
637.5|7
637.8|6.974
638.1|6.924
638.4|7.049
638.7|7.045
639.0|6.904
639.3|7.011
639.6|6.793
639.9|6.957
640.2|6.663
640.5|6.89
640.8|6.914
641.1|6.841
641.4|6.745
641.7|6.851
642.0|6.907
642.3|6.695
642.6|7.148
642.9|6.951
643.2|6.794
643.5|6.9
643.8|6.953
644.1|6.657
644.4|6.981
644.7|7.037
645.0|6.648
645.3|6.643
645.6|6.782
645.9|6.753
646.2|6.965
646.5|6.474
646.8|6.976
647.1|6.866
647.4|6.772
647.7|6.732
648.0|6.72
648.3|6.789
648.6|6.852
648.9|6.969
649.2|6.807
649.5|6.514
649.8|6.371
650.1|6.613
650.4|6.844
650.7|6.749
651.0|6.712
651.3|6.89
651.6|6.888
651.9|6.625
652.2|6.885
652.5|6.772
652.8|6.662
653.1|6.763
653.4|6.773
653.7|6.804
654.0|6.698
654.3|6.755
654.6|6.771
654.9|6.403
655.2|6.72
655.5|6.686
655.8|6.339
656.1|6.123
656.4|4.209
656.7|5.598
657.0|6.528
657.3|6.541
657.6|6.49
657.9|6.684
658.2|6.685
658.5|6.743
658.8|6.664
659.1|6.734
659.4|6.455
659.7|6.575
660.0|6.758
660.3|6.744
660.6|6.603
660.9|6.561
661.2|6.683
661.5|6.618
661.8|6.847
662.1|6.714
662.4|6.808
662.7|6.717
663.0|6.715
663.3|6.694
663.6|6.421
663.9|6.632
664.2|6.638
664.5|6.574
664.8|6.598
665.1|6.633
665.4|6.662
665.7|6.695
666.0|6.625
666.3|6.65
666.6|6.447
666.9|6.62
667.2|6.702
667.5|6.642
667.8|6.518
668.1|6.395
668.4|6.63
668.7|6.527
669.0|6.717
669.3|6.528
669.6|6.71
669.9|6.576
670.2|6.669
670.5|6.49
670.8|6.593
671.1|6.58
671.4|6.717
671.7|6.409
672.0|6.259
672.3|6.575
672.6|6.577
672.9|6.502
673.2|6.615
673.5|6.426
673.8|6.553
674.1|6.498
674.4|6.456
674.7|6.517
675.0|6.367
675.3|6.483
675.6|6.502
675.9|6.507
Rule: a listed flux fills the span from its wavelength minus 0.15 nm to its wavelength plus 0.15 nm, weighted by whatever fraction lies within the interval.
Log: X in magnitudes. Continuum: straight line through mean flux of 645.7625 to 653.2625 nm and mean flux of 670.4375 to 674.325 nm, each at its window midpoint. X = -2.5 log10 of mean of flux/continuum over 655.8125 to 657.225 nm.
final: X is 0.17 mag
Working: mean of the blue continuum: 6.76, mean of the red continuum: 6.52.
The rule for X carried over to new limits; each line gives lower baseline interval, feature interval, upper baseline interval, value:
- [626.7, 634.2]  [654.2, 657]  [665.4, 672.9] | 0.09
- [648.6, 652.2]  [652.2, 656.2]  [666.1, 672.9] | 0.01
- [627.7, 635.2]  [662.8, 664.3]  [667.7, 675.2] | 0.00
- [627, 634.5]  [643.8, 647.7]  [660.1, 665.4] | 0.01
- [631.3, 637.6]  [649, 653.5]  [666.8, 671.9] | 0.01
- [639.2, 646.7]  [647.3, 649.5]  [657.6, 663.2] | 0.00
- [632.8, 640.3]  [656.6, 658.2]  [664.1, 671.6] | 0.05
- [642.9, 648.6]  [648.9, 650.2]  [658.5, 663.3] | 0.03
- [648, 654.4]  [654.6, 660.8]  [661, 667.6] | 0.05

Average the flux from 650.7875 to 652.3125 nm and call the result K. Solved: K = 6.8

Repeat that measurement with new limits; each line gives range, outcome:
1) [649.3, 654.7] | 6.73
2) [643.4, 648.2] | 6.8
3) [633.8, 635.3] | 6.98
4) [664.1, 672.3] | 6.58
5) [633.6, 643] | 6.92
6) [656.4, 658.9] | 6.35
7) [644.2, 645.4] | 6.83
